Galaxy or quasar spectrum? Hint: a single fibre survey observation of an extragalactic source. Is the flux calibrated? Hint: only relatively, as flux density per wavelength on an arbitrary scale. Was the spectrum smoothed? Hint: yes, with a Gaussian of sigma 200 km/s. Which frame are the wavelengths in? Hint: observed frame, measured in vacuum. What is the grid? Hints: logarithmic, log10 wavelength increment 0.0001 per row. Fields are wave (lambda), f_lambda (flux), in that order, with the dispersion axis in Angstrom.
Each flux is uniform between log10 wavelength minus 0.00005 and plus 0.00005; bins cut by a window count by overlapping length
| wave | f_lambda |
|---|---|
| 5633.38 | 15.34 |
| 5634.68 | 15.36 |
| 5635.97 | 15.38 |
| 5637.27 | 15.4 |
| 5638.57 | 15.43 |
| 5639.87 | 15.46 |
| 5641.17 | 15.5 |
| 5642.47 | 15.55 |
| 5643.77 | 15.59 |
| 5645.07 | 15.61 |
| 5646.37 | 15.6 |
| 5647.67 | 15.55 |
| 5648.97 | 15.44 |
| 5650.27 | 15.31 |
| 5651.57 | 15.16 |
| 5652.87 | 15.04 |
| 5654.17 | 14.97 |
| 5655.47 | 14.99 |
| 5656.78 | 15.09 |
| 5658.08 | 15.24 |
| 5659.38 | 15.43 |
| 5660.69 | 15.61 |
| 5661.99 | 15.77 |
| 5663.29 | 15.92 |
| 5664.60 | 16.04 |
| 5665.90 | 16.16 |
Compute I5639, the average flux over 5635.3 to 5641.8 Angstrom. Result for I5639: 15.4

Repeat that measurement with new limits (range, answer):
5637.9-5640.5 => 15.4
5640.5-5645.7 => 15.6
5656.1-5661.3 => 15.3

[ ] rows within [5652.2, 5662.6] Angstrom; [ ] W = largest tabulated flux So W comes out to 15.77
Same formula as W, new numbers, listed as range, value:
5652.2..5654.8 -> 15.04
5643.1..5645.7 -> 15.61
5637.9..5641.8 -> 15.5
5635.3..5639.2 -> 15.43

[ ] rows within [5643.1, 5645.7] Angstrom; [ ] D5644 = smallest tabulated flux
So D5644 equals 15.59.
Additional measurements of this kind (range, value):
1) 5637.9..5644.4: 15.43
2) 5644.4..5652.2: 15.16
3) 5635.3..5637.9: 15.38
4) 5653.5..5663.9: 14.97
